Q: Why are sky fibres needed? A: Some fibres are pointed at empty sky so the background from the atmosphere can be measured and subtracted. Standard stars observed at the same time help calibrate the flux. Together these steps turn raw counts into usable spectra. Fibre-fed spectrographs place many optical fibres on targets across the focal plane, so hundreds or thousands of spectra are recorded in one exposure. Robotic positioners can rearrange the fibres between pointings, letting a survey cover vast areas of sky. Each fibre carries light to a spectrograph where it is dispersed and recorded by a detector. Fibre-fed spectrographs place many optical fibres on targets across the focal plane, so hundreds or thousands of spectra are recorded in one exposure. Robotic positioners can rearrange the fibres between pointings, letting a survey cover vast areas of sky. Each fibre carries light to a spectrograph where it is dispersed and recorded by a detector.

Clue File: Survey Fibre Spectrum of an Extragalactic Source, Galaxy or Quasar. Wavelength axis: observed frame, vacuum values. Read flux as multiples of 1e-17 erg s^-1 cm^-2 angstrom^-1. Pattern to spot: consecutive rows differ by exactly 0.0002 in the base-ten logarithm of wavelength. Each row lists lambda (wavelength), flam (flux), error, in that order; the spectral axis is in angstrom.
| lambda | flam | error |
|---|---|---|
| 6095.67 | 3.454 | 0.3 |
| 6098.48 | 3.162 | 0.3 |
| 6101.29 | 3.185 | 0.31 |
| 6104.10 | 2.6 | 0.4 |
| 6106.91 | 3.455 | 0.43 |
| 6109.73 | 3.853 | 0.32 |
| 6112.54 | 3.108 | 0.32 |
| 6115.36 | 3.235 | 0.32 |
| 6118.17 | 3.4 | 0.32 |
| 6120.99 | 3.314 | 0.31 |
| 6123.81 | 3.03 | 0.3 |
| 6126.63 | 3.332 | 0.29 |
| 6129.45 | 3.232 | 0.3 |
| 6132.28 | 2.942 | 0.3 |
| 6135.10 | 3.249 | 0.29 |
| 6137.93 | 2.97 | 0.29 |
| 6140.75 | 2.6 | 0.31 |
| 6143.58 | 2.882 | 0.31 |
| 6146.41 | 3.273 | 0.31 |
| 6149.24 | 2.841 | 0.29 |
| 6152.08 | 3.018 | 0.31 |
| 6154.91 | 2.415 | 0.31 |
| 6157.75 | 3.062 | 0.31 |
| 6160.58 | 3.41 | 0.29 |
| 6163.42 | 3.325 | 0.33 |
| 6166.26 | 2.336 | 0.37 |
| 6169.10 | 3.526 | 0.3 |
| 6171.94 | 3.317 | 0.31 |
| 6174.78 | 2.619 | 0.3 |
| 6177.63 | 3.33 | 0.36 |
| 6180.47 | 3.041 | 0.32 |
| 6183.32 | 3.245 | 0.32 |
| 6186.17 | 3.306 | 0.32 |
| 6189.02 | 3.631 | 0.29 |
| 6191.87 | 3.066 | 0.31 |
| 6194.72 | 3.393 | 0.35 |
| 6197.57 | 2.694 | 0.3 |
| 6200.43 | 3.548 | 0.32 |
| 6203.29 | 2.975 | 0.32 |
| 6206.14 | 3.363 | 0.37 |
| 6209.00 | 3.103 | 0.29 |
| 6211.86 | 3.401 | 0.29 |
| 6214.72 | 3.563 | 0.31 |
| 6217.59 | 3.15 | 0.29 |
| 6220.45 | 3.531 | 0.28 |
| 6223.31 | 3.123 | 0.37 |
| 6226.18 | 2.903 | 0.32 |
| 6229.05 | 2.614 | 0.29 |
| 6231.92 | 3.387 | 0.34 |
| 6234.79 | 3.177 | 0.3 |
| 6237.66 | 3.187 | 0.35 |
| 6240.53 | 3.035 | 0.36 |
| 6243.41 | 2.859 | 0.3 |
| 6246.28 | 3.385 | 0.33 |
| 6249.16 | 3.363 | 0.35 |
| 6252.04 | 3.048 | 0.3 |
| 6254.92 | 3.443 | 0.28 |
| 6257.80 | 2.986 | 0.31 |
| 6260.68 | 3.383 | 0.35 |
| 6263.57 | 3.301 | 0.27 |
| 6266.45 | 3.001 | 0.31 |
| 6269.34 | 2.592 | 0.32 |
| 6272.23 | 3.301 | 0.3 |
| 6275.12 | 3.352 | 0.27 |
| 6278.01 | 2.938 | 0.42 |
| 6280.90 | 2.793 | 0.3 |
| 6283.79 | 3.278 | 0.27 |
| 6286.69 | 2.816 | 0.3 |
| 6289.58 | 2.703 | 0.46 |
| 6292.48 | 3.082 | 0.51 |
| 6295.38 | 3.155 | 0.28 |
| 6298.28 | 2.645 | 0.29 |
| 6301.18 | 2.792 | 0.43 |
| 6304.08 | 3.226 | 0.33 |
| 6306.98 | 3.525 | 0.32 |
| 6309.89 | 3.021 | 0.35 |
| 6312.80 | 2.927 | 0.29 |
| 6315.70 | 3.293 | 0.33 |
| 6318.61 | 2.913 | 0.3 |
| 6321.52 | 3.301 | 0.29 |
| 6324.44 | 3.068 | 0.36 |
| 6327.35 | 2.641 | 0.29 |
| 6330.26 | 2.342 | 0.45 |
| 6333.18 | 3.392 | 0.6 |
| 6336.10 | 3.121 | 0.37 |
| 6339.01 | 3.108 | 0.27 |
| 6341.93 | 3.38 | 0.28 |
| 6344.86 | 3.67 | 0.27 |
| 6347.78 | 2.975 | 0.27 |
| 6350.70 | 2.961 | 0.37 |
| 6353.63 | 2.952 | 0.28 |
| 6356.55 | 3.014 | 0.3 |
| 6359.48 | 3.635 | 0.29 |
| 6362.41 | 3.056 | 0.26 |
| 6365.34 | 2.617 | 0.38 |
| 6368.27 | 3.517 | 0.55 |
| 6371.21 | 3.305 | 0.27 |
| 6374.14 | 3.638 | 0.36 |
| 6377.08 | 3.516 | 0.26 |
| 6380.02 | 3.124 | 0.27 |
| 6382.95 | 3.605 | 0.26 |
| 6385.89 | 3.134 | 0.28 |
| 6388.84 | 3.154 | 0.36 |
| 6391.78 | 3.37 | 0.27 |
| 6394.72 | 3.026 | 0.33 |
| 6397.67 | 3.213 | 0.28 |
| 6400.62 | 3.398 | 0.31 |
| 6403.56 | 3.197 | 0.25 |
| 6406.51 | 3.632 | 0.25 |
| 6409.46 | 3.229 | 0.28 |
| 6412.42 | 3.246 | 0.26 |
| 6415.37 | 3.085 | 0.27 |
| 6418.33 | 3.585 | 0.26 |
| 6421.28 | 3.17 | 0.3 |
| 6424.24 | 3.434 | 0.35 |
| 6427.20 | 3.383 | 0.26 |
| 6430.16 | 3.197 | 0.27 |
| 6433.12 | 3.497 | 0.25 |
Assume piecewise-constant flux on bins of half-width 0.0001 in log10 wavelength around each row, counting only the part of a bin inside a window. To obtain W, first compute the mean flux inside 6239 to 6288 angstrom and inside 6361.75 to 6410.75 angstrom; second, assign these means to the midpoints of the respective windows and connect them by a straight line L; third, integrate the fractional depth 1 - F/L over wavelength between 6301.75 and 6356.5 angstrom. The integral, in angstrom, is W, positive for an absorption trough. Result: 1.9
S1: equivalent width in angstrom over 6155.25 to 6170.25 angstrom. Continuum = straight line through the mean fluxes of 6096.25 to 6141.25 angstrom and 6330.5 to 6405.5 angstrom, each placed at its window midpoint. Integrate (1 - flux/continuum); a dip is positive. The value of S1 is 0.6 angstrom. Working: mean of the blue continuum 3.18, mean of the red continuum 3.23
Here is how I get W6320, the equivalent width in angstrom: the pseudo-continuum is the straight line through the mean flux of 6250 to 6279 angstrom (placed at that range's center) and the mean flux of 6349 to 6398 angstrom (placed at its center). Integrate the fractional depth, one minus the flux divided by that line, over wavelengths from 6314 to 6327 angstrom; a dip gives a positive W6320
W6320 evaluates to 0.4 angstrom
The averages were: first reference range 3.14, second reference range 3.22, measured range 3.1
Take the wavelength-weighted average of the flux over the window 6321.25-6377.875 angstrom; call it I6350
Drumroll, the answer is 3.15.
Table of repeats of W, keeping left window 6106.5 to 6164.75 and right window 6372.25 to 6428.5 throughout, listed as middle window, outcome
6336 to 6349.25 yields 0.07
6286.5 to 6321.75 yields 2.44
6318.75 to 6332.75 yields 1.64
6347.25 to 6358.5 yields 0.98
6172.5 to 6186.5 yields 0.26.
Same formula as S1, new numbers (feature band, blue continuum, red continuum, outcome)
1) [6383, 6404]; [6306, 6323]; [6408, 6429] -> 0.16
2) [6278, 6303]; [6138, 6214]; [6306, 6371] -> 1.57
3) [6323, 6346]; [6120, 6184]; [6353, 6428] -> 1.04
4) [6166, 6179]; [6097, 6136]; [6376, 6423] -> 0.60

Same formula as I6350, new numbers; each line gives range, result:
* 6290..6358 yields 3.06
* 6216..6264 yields 3.17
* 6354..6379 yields 3.27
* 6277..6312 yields 3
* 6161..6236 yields 3.18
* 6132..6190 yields 3.06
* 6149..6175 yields 3.01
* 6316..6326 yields 3.11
